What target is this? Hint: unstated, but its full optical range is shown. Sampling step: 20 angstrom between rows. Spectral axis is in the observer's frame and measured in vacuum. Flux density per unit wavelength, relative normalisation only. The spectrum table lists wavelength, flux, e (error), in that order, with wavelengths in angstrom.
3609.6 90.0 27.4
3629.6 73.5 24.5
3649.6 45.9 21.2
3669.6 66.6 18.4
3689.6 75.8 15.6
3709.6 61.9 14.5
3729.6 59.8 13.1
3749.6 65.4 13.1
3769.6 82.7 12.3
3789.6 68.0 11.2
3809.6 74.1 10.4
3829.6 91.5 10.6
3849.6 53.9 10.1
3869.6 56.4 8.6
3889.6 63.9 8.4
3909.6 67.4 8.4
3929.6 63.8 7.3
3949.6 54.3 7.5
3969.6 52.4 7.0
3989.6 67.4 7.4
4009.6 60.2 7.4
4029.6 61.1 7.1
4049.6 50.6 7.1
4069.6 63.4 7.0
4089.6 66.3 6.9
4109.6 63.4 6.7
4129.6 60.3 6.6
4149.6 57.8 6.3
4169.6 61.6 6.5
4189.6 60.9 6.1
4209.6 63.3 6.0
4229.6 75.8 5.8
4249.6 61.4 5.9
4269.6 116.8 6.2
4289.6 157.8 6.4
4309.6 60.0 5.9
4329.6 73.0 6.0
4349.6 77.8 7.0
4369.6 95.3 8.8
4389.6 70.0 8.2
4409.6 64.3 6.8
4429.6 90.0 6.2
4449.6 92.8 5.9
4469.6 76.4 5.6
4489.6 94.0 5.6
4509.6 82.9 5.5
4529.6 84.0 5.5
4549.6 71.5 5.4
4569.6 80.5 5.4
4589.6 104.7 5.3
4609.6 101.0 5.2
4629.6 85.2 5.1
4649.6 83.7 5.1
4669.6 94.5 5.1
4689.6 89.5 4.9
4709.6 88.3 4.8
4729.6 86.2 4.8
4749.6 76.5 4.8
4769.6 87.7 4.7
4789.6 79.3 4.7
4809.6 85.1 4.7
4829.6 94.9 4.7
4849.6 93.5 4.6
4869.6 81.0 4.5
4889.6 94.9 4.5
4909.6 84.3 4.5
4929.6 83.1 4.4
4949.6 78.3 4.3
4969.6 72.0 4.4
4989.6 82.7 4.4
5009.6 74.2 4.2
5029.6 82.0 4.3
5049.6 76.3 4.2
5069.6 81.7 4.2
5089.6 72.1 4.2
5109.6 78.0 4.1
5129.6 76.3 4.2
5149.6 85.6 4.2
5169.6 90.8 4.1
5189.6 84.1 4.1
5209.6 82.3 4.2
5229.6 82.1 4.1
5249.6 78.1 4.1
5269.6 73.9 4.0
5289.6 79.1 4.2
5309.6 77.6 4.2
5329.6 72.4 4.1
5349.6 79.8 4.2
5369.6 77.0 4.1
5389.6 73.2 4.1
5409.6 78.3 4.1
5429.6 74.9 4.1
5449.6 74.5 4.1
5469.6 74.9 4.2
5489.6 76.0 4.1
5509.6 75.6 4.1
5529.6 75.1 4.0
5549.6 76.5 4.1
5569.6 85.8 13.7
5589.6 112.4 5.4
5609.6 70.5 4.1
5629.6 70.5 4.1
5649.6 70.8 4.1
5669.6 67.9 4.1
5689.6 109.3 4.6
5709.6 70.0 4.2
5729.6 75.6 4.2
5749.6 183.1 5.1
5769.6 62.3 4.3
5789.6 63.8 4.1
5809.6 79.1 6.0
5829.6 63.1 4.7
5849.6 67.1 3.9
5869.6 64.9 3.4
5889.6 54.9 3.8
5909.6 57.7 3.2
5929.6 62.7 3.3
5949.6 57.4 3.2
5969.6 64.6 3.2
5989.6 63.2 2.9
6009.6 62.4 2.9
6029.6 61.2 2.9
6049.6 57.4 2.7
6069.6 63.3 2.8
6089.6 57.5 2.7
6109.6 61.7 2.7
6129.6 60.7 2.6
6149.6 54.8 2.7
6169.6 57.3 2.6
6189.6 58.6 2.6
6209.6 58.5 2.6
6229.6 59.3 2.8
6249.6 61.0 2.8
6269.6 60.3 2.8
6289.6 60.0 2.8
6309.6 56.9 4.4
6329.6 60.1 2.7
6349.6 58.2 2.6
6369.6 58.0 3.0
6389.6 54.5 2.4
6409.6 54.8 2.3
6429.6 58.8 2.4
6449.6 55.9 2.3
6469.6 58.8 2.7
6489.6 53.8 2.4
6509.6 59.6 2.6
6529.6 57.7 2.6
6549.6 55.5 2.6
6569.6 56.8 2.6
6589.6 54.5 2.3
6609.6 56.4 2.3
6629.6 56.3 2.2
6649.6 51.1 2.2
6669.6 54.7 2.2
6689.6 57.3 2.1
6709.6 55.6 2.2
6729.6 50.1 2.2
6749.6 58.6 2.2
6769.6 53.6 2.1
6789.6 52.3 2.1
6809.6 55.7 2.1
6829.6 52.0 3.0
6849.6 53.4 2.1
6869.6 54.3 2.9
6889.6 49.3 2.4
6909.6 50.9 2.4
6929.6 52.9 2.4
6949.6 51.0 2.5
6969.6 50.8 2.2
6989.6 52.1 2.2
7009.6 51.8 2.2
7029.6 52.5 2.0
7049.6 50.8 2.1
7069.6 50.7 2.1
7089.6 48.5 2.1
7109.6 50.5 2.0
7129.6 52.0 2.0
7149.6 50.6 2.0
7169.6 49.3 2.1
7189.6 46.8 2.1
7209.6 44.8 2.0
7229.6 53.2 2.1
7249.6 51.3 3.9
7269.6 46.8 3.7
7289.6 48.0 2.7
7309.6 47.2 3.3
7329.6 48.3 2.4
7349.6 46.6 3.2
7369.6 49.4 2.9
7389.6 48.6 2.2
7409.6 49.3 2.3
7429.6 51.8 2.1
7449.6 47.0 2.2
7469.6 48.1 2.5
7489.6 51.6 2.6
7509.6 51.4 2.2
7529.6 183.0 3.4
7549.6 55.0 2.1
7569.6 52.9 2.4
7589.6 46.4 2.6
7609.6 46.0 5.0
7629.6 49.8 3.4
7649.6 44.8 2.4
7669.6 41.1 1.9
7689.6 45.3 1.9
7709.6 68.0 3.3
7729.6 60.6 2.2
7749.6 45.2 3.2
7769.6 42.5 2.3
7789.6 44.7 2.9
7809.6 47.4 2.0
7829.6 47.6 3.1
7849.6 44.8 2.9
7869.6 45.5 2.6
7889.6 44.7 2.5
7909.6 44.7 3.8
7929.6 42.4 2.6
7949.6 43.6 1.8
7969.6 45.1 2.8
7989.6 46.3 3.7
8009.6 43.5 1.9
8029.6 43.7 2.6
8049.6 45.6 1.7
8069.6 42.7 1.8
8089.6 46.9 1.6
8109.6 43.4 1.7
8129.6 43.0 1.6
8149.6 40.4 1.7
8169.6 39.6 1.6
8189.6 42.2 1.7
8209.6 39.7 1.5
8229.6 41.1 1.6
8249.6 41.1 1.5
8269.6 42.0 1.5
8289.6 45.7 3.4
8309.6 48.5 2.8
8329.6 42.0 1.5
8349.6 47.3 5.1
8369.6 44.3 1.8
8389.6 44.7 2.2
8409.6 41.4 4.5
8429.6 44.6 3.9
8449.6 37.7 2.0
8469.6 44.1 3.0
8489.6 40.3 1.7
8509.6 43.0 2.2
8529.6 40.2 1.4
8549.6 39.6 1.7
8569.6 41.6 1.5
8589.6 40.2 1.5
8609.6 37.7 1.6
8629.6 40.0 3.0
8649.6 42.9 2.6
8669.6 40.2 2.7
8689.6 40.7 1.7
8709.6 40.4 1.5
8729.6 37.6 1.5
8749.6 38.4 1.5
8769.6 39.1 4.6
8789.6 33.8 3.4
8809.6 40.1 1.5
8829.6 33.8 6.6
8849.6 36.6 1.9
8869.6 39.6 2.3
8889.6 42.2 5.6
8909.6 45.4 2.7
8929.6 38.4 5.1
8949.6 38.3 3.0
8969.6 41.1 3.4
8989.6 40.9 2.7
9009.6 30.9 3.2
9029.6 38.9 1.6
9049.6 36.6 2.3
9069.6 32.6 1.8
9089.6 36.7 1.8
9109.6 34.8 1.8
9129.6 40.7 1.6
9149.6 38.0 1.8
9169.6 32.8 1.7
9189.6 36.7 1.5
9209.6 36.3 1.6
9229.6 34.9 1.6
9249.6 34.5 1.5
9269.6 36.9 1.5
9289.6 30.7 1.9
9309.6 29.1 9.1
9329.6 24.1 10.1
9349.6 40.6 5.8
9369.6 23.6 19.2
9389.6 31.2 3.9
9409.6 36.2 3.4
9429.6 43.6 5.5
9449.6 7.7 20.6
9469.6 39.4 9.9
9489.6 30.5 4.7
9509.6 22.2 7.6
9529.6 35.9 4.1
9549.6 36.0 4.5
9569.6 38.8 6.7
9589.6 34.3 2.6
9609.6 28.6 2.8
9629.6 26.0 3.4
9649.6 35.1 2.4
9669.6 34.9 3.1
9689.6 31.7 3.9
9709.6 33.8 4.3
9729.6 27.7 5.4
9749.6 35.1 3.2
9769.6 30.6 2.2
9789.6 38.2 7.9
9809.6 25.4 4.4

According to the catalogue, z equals 0.148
